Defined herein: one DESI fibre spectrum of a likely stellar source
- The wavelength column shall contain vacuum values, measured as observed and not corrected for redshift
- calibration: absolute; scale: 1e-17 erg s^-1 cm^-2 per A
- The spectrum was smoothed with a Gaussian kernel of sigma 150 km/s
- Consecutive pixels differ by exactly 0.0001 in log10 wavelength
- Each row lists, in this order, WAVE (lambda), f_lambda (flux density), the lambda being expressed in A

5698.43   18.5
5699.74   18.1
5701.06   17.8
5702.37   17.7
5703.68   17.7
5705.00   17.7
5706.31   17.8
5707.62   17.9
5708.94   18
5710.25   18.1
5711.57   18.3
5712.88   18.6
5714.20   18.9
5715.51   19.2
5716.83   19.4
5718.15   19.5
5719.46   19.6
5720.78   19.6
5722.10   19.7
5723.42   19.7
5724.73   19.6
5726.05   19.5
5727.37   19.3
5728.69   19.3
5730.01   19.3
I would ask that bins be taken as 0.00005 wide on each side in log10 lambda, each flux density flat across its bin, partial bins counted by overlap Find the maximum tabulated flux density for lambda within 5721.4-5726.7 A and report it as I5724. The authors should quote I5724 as 19.7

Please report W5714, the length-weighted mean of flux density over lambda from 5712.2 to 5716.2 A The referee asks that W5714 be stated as 18.9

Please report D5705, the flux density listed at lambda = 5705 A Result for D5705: 17.7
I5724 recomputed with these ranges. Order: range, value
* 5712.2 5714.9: 18.9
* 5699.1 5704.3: 18.1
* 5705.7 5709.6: 18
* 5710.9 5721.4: 19.6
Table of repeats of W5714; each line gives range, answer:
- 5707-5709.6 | 17.9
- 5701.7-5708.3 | 17.8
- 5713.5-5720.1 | 19.3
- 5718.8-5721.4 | 19.6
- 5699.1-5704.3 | 17.8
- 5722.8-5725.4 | 19.7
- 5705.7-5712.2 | 18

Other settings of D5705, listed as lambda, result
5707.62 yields 17.9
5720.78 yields 19.6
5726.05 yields 19.5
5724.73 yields 19.6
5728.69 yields 19.3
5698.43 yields 18.5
